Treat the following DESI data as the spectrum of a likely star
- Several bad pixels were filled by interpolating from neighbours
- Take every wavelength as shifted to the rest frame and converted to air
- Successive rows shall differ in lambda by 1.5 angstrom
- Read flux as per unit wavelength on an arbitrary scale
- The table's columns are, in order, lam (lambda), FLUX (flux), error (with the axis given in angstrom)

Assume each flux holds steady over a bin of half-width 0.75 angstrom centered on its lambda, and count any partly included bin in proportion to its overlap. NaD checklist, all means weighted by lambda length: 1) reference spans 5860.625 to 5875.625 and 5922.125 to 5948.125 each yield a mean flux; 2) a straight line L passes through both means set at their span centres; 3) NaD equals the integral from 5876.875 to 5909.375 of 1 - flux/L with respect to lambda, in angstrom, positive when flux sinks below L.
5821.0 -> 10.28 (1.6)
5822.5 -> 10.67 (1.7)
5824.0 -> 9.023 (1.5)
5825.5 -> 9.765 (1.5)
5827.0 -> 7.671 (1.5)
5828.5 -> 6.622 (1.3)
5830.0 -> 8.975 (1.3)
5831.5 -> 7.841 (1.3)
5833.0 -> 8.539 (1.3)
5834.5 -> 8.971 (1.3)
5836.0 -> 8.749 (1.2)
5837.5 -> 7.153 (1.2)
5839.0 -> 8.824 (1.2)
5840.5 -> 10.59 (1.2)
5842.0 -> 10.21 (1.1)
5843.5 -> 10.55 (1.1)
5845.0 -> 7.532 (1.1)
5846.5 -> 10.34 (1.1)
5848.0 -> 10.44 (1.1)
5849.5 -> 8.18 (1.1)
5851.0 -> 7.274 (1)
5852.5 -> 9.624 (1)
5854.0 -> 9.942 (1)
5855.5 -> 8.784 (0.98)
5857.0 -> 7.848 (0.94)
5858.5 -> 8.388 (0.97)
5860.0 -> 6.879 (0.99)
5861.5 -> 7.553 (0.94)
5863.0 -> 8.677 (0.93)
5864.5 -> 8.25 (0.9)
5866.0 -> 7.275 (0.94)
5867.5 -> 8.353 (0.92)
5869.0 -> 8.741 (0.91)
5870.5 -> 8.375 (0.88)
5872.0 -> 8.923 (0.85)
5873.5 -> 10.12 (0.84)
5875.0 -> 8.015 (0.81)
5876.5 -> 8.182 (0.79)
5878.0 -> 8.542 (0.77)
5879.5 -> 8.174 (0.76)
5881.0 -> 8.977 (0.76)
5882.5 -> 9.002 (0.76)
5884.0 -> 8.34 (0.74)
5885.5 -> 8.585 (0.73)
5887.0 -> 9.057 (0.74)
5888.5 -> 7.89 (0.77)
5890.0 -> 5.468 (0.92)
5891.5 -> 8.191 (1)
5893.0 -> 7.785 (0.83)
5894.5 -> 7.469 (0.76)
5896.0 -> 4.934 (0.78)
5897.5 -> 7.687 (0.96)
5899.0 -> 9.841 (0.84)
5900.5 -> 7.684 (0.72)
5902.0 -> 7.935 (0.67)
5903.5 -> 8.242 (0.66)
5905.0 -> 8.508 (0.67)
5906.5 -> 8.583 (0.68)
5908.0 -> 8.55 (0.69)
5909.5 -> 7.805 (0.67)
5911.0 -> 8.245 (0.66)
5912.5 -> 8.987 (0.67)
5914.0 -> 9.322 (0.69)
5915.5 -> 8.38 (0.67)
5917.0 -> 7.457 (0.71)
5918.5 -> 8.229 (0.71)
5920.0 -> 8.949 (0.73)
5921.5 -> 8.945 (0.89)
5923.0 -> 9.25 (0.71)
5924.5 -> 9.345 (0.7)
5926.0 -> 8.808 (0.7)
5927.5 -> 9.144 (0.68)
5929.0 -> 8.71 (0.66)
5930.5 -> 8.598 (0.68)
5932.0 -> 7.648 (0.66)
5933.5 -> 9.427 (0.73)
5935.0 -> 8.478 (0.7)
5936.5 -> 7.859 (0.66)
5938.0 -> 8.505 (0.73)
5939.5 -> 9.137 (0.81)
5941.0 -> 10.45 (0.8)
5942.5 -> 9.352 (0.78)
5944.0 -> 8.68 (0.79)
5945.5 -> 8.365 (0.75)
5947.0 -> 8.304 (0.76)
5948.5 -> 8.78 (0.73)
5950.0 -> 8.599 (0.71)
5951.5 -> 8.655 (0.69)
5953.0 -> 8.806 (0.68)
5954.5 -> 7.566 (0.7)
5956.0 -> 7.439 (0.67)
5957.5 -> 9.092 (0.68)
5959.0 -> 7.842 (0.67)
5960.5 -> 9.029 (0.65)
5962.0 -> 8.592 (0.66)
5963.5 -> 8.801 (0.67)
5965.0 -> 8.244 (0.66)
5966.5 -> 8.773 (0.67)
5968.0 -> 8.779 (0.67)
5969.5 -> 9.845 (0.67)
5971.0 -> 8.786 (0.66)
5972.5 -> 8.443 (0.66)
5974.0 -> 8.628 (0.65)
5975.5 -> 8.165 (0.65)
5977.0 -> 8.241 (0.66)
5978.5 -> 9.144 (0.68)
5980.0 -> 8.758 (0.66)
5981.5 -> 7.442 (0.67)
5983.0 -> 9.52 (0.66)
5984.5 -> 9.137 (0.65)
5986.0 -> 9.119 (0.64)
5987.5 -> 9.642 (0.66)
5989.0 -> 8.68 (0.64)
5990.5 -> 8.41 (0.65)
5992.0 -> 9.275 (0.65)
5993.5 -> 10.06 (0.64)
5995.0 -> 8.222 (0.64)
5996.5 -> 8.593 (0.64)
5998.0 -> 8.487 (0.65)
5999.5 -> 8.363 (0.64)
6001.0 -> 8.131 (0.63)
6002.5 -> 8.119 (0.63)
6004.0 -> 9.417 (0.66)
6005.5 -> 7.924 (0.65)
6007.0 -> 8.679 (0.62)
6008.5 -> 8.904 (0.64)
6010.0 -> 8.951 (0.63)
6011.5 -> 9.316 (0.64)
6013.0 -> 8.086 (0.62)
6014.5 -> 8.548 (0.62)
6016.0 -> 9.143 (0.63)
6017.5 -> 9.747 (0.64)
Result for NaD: 1.92 angstrom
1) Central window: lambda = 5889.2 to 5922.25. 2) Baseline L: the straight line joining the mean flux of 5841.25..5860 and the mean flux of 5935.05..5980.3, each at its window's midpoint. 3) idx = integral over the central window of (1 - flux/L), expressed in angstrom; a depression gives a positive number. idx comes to 2.9 angstrom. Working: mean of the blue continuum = 9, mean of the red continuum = 8.65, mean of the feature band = 8.05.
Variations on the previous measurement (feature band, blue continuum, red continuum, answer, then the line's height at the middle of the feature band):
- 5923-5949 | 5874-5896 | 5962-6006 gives -1.30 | 8.39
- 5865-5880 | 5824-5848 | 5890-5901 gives -0.82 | 8.04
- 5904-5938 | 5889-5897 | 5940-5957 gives -3.77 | 7.75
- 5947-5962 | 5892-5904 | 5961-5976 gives 0.16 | 8.52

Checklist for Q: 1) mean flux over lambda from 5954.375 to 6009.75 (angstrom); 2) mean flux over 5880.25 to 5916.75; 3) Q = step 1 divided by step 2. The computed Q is 1.1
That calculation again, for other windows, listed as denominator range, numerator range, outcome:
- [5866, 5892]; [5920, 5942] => 1.06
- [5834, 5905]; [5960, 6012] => 1.04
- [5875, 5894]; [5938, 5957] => 1.06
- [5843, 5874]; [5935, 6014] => 1.01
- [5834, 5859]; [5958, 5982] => 0.95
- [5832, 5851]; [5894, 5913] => 0.88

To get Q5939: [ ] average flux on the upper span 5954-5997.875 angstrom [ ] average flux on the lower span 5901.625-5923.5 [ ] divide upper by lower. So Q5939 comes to 1.0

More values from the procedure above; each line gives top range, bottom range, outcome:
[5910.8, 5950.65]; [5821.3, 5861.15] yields 0.99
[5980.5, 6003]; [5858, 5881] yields 1.05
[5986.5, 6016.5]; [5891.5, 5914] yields 1.08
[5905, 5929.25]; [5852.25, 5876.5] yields 1.03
